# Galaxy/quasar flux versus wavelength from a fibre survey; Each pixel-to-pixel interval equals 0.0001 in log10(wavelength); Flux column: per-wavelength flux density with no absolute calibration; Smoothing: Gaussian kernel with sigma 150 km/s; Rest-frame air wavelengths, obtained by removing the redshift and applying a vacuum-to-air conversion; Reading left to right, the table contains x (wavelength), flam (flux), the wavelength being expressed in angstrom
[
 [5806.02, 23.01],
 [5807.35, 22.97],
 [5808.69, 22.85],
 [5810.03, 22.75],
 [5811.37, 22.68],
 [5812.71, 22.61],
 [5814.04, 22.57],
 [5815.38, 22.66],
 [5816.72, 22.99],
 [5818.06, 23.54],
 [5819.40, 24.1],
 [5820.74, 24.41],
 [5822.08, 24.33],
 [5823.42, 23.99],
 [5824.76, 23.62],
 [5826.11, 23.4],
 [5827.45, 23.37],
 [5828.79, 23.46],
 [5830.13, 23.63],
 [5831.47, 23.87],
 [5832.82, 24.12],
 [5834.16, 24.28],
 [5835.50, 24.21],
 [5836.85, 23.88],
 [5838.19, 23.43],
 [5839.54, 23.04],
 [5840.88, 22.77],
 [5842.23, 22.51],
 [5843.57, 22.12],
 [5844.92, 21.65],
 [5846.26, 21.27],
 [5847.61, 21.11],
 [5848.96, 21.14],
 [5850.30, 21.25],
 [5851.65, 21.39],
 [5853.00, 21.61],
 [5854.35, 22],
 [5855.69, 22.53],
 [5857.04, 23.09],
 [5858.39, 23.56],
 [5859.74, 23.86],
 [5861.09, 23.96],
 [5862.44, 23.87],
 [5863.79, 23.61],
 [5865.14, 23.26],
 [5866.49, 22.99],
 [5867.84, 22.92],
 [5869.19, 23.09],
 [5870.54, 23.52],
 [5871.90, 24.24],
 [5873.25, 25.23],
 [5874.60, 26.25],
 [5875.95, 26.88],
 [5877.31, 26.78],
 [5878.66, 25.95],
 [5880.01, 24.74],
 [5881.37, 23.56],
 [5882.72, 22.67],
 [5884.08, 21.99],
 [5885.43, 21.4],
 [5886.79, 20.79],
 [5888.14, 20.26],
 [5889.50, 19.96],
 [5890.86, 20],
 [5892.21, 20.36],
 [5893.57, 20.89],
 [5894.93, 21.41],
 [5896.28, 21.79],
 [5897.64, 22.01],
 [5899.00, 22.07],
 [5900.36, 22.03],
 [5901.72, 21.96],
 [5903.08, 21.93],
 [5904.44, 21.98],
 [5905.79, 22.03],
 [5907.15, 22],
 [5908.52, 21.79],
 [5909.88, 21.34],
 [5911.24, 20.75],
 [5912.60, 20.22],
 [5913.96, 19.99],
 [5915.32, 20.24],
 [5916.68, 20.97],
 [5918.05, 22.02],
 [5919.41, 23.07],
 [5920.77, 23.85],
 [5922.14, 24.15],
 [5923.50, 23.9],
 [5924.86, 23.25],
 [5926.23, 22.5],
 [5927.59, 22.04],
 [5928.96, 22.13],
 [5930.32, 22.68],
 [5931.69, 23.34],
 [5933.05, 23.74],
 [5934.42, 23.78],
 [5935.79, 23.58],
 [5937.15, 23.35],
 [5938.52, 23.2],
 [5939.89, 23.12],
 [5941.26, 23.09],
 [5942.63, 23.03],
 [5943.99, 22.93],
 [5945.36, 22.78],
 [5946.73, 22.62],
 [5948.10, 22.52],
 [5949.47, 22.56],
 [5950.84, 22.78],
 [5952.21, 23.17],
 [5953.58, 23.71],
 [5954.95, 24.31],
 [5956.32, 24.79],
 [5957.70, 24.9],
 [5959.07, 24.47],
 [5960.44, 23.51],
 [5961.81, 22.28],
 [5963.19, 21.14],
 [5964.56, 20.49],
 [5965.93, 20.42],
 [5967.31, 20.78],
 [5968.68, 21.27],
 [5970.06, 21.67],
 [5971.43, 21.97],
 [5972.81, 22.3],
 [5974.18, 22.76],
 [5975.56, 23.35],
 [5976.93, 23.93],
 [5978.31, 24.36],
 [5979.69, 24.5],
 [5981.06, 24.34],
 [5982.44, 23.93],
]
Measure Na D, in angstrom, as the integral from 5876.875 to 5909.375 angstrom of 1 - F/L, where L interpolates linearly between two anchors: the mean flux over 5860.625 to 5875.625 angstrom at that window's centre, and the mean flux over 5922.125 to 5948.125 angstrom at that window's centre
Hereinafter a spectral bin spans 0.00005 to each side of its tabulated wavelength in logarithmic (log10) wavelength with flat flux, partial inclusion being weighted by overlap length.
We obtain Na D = 2.2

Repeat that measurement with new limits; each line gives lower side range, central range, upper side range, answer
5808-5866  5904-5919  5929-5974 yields 1.1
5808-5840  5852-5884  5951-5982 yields -0.7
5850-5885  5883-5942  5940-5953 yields 3.0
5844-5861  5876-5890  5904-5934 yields -0.6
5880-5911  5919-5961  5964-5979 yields -2.7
